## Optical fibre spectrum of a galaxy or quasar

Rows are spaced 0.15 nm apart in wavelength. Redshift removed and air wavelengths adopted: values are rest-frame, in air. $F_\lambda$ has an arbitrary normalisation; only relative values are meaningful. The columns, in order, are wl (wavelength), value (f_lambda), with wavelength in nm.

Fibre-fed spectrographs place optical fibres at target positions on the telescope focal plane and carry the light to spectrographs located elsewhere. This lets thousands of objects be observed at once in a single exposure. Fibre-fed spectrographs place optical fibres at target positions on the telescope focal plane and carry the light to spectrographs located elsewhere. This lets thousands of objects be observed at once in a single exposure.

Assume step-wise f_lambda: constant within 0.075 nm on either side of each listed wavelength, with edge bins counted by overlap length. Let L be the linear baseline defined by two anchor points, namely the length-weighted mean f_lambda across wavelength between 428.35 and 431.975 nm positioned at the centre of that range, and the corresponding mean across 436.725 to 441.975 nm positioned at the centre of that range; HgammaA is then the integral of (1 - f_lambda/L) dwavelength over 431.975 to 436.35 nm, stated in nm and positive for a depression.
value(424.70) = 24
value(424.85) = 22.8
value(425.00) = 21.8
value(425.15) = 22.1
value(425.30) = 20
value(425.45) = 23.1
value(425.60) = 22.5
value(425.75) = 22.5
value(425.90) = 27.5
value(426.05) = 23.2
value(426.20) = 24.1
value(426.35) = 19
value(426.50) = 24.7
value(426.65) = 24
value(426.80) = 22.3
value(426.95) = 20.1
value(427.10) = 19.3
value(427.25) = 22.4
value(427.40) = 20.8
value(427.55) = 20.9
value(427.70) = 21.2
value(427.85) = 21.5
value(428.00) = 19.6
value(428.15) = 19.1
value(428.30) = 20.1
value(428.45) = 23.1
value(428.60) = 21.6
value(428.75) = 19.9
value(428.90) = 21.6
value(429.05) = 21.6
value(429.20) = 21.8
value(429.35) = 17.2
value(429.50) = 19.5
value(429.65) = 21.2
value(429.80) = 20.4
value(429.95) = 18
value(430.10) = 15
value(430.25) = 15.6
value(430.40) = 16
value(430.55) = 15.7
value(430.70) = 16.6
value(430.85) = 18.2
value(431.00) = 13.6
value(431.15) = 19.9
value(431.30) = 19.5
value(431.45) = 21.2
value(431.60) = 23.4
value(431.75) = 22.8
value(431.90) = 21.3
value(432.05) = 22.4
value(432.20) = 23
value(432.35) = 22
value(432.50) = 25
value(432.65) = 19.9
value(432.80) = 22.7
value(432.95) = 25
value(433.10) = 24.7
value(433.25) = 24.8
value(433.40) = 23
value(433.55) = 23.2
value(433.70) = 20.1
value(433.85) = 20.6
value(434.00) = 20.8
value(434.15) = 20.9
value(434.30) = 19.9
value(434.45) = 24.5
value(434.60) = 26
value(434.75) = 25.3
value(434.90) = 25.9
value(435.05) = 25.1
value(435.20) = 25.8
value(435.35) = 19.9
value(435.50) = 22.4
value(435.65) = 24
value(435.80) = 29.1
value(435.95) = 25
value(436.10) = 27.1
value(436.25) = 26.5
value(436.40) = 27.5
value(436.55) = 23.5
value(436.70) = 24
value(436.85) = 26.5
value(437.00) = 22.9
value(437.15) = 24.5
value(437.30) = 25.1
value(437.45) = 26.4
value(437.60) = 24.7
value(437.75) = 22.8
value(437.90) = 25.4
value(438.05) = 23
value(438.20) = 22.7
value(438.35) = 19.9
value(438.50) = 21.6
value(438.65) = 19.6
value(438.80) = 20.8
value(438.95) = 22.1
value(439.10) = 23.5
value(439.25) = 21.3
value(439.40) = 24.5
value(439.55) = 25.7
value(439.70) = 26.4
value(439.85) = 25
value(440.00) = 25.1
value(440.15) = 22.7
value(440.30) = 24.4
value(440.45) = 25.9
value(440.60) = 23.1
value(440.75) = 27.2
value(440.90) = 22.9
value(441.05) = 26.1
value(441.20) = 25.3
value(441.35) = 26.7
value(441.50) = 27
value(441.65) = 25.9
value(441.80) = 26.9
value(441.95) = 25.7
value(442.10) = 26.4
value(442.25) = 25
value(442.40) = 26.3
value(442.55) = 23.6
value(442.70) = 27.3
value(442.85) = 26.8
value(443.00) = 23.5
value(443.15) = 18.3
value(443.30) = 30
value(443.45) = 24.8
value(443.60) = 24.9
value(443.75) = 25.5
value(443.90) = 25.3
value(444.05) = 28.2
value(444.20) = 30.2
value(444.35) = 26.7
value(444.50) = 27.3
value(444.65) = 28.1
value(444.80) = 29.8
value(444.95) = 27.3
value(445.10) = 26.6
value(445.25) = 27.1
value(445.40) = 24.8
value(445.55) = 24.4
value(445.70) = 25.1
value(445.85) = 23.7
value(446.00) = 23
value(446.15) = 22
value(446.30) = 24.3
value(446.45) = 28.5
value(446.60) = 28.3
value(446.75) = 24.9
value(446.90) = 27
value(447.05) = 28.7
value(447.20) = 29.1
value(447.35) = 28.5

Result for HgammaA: -0.433 nm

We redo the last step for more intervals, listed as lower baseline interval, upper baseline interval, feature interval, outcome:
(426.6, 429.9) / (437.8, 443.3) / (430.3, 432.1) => 0.21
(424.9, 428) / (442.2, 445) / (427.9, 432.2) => 0.64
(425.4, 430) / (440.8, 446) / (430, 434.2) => 0.39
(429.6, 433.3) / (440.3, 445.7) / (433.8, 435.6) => -0.10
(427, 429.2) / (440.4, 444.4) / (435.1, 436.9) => -0.11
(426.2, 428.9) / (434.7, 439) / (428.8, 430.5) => 0.23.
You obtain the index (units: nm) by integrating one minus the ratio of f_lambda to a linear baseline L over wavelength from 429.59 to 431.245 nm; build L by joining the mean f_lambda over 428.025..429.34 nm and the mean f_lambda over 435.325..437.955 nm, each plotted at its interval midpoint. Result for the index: 0.34 nm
